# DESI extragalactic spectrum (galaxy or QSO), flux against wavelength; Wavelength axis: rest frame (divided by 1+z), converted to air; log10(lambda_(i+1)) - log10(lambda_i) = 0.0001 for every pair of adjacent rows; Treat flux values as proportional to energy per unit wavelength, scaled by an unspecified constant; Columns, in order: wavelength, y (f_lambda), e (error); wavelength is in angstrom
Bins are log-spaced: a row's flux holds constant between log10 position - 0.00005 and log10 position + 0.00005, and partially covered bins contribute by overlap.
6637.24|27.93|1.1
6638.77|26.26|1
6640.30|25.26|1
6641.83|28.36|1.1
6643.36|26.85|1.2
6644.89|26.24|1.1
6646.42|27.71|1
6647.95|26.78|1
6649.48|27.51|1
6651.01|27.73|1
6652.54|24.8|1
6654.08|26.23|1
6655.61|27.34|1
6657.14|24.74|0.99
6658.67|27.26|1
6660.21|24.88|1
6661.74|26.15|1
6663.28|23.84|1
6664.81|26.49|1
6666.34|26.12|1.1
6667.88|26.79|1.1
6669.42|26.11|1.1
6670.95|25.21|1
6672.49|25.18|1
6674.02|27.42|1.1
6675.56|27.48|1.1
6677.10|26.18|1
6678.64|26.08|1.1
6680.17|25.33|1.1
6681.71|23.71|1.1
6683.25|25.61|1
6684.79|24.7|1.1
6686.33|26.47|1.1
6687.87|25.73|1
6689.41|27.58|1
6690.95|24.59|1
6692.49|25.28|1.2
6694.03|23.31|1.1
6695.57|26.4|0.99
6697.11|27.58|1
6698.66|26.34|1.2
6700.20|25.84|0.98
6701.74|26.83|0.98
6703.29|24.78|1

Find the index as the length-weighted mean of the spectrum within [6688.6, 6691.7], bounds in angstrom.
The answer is 26.1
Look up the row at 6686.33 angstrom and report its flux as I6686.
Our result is 26.47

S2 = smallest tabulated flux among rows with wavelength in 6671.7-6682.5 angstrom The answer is 23.71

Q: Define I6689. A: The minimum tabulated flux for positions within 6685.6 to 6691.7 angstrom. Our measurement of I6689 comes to 24.59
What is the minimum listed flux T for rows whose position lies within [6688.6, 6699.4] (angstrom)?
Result 23.31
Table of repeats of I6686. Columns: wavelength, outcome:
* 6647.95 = 26.78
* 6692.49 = 25.28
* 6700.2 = 25.84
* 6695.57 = 26.4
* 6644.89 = 26.24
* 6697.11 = 27.58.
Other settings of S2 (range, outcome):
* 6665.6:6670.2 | 26.11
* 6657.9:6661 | 24.88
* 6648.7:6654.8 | 24.8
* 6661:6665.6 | 23.84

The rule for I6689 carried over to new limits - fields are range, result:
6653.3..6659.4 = 24.74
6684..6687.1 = 24.7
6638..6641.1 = 25.26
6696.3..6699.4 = 26.34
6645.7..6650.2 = 26.78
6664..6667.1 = 26.12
